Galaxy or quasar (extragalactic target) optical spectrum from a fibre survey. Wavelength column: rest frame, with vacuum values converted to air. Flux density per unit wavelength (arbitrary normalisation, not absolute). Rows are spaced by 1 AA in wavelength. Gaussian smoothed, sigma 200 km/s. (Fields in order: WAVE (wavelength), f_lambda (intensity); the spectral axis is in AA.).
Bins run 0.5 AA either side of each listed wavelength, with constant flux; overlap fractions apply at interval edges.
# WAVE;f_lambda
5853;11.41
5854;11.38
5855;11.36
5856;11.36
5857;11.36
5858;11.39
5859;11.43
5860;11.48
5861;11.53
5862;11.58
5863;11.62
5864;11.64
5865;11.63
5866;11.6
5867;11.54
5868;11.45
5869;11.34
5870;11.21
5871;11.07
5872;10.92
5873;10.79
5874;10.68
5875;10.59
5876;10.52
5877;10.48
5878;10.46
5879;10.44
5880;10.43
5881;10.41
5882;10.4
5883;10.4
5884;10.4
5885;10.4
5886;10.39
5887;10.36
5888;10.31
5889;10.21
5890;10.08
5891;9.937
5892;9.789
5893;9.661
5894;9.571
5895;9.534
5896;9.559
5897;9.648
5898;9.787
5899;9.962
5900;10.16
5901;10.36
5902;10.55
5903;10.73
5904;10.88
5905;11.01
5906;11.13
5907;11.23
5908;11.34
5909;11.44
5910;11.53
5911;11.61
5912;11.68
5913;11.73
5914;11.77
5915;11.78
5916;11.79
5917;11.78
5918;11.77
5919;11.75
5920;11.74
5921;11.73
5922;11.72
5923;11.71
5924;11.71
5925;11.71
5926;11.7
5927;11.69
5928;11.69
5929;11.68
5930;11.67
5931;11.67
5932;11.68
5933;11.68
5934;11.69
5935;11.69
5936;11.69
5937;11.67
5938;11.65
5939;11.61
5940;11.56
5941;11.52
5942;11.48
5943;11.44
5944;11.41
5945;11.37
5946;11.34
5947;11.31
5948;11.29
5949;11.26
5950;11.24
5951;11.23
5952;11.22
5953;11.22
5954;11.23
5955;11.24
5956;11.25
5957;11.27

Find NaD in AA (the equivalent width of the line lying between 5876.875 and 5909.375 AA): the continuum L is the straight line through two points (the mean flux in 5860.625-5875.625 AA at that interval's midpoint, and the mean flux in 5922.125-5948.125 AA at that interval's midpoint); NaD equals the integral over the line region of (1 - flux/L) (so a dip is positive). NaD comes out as 3.0 AA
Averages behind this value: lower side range 11.3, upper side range 11.6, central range 10.3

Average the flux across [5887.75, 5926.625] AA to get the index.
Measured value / 10.9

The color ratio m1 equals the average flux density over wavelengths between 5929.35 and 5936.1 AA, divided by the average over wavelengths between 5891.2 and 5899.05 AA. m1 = 1.2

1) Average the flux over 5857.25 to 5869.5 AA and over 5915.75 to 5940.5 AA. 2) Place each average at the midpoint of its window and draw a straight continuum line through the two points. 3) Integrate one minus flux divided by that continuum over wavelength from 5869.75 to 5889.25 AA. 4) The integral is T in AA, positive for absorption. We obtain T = 1.72 AA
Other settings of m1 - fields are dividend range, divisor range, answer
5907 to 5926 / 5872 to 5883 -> 1.11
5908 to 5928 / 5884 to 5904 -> 1.16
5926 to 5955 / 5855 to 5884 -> 1.04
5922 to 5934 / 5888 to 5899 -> 1.19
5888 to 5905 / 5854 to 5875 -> 0.89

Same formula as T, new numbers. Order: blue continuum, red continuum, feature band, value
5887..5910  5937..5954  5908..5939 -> -2.3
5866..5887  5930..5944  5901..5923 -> -0.4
